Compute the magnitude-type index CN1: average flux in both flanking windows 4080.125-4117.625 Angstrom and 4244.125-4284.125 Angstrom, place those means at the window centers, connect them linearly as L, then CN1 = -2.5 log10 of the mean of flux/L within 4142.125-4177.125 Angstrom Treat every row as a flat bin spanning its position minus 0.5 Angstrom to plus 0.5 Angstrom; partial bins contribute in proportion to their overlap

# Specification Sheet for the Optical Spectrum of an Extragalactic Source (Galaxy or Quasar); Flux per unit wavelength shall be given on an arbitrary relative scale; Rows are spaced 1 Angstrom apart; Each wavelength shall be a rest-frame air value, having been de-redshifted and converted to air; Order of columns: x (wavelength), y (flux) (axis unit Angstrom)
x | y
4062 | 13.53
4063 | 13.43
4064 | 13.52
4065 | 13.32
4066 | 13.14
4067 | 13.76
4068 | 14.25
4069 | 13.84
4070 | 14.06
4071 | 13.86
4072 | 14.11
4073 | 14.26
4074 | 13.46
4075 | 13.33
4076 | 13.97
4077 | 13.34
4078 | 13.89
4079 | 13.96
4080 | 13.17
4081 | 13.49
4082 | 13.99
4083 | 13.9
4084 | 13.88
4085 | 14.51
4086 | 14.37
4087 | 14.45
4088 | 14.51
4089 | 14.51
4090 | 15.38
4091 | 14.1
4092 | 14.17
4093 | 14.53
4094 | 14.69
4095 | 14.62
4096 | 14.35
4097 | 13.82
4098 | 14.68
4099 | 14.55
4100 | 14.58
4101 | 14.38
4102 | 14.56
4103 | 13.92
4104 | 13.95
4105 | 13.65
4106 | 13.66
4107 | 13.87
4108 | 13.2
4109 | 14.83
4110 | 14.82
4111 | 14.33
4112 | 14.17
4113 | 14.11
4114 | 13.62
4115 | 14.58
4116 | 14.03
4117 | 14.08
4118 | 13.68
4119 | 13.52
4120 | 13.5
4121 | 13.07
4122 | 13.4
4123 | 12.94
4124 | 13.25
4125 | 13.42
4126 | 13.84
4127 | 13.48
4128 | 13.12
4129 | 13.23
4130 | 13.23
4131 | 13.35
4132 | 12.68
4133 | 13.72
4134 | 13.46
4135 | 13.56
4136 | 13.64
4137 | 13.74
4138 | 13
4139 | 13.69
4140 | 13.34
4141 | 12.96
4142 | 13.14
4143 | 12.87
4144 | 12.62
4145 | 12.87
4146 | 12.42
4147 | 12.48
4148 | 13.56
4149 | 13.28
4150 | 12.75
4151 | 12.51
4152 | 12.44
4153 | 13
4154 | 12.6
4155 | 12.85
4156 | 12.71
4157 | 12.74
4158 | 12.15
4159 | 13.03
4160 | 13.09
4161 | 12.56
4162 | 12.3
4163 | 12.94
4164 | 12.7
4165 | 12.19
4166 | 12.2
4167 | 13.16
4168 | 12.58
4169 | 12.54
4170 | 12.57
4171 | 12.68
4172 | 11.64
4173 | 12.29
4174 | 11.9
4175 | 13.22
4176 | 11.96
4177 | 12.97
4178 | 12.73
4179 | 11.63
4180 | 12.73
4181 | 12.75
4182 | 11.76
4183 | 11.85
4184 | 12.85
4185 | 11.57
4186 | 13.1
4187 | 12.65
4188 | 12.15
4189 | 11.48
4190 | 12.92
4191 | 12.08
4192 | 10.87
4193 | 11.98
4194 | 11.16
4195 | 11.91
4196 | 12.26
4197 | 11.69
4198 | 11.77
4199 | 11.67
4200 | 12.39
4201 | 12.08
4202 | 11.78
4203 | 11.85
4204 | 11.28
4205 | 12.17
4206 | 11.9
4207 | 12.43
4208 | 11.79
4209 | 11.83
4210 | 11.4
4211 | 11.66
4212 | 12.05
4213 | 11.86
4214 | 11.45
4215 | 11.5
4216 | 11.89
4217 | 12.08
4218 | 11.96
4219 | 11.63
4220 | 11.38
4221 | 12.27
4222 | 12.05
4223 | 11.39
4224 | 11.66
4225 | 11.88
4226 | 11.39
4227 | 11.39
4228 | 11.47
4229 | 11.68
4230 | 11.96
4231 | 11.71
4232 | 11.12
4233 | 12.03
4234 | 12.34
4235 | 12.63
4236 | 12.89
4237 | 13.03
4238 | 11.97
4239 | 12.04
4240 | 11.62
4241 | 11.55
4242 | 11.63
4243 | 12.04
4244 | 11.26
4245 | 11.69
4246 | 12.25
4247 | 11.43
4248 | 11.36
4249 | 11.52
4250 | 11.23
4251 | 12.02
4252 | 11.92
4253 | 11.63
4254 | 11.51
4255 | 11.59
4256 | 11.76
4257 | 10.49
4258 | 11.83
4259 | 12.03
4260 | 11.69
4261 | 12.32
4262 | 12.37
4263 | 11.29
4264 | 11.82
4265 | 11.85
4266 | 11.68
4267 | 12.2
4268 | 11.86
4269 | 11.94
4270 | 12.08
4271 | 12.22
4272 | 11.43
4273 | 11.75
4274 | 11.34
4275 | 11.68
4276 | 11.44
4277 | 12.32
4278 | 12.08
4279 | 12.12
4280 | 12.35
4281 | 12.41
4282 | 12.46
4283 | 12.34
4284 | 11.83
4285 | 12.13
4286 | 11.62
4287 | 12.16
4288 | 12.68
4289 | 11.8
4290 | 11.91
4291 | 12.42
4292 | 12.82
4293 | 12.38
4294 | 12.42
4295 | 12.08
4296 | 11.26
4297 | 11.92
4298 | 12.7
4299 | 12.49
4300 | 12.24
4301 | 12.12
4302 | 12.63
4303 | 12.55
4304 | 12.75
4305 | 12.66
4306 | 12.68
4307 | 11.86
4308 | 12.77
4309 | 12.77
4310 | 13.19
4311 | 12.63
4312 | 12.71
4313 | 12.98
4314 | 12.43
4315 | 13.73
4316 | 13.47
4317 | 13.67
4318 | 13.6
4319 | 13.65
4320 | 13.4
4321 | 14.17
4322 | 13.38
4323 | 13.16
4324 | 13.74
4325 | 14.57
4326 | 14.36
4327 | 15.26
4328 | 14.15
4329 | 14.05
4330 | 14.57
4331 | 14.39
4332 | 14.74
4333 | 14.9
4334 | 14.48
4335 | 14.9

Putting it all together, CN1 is 0.06 mag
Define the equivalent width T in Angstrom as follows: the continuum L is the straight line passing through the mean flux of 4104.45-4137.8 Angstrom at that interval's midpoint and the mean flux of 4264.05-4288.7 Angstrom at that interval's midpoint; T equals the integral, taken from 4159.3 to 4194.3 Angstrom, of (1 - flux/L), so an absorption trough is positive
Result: 1.9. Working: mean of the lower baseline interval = 13.7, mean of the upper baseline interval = 12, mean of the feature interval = 12.3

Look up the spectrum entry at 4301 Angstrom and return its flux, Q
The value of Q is 12.12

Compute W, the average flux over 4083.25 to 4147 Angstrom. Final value 13.8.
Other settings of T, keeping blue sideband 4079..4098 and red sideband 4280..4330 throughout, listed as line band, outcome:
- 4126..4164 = 2.40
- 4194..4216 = 2.72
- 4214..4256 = 4.78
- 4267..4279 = 1.10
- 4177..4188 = 1.02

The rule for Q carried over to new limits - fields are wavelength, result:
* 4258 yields 11.83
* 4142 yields 13.14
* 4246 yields 12.25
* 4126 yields 13.84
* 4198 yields 11.77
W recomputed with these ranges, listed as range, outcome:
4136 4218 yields 12.4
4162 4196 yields 12.3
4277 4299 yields 12.2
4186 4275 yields 11.8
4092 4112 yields 14.3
